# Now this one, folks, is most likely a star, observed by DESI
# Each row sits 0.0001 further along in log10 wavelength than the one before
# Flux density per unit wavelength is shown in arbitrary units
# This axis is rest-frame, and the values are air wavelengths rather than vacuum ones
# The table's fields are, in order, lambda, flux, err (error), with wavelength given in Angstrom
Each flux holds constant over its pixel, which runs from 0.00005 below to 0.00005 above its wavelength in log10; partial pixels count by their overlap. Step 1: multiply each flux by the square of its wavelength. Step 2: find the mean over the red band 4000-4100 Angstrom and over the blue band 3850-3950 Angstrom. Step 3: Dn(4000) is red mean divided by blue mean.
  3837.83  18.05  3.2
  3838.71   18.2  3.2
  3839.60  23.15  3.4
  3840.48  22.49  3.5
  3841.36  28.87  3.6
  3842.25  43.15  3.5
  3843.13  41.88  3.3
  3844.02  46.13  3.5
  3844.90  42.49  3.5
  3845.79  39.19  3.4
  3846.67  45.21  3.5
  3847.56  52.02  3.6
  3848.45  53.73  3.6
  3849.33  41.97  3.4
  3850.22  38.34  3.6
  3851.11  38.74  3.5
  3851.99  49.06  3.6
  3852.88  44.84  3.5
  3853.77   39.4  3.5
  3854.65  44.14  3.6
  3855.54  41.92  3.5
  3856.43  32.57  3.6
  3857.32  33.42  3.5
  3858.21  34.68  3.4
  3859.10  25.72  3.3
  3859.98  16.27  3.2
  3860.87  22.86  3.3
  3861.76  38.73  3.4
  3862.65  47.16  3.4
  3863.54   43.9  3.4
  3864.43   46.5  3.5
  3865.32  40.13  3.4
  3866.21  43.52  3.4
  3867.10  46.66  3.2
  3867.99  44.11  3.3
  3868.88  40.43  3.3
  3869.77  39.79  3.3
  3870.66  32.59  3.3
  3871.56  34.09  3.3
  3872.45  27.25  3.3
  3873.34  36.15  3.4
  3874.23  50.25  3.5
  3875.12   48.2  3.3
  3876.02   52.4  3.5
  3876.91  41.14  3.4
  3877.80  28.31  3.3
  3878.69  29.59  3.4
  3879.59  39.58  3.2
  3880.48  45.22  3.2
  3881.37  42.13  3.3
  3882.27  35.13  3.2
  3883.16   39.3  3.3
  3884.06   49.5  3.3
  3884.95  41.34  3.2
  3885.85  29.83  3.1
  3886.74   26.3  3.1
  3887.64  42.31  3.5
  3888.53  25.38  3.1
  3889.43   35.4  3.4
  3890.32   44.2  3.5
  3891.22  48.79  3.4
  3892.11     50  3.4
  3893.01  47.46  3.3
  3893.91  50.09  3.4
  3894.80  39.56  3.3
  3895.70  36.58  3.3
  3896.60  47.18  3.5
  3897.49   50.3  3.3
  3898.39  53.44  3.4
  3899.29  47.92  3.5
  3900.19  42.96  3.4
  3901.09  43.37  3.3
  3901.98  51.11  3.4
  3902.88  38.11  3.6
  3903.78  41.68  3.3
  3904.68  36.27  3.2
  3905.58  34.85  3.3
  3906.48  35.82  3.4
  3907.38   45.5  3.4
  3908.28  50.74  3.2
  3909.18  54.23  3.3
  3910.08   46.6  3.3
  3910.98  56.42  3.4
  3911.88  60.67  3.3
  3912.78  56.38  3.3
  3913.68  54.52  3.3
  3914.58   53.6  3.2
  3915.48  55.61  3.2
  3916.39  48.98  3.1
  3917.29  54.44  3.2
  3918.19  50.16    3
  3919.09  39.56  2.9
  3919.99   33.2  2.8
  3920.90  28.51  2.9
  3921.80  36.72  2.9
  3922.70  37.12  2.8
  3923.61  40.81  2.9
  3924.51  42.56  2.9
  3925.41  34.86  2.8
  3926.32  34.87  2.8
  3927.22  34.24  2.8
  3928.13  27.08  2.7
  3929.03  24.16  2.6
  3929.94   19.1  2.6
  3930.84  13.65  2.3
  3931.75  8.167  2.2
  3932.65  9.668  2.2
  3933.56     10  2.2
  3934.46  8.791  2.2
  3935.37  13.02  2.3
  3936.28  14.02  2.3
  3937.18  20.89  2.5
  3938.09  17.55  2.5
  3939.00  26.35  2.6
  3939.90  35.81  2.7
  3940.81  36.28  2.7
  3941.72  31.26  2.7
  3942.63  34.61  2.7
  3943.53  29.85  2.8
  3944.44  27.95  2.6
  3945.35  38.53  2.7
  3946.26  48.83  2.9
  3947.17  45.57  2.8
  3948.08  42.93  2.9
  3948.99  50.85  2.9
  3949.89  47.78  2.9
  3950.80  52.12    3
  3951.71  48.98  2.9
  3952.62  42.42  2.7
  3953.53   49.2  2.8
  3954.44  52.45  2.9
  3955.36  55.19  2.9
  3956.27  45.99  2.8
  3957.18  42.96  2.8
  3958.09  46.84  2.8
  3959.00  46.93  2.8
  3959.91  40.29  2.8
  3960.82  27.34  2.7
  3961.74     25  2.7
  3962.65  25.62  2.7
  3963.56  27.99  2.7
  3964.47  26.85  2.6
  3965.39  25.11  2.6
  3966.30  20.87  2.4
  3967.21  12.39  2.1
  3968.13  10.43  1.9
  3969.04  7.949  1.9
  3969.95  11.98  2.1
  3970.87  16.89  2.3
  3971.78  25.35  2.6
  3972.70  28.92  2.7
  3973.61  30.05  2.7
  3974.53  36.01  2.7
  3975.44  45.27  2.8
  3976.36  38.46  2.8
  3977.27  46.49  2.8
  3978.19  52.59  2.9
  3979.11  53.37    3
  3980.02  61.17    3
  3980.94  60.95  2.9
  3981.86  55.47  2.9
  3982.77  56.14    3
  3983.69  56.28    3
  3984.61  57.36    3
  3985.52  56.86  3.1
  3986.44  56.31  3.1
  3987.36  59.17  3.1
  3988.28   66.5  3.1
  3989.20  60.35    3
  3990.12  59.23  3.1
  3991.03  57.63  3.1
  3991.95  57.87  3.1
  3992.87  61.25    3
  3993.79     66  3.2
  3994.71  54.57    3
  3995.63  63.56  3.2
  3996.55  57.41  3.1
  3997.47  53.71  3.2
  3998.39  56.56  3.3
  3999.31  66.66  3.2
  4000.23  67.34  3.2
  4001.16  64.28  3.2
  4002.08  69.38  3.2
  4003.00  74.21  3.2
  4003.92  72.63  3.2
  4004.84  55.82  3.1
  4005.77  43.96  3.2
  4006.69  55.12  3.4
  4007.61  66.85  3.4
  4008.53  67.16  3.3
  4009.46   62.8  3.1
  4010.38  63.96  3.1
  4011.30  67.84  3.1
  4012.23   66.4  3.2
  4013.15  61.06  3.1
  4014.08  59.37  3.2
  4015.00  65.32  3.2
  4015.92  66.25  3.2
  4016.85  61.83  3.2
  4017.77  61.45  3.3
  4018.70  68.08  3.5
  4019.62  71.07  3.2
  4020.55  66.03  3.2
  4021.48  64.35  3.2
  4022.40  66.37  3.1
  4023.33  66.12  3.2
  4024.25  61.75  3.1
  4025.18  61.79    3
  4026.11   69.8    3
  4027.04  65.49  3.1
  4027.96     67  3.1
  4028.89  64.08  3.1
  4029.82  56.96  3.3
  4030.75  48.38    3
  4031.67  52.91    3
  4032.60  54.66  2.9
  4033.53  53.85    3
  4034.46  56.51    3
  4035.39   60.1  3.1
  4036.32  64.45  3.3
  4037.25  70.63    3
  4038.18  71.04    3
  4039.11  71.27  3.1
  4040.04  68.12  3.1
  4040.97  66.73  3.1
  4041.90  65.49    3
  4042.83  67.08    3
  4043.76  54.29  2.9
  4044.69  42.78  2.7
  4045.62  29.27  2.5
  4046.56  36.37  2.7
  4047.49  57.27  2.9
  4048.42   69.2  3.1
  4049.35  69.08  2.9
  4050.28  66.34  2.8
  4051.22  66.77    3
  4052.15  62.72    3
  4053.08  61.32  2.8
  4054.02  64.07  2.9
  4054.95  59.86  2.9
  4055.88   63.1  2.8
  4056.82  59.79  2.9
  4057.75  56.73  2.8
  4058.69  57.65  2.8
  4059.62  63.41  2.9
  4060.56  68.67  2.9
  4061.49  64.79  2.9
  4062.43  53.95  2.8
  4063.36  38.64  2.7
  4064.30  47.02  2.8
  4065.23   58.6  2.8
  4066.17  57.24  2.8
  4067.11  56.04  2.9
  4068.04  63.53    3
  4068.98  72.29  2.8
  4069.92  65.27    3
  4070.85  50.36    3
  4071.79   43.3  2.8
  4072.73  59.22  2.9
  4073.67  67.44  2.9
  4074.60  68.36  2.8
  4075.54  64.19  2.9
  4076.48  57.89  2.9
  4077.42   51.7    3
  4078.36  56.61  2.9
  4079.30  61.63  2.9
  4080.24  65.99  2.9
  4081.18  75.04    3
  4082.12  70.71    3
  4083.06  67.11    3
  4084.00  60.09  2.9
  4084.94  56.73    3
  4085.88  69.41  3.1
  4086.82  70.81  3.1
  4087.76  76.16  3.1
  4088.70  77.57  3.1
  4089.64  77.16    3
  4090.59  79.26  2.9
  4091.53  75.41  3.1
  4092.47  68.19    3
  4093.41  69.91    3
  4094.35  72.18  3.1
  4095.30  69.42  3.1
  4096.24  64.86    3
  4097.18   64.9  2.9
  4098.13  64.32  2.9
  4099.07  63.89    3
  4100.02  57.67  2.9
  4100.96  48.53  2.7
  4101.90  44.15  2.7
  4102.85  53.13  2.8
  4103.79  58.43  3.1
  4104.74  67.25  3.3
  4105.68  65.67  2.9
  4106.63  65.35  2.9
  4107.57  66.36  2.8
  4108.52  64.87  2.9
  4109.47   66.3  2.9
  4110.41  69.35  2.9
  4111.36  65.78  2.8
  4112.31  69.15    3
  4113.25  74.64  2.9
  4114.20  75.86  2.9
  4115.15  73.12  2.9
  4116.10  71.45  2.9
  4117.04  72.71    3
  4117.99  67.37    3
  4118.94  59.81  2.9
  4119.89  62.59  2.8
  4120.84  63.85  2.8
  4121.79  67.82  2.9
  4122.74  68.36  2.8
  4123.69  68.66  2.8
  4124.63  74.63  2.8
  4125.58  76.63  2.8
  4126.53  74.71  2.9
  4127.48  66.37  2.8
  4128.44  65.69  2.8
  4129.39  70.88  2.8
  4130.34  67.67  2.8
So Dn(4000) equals 1.8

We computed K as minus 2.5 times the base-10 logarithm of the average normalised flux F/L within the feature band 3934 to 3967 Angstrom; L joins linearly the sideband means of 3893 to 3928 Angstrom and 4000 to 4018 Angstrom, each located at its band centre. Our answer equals 0.43 mag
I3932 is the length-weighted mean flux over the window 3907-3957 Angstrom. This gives 37.8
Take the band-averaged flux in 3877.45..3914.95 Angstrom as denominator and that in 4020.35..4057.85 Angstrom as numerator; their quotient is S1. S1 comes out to 1.40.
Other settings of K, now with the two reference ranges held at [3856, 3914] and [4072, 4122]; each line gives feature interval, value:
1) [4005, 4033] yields -0.10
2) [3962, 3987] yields 0.37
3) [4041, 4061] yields 0.02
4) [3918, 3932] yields 0.41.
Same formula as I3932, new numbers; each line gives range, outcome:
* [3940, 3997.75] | 43.3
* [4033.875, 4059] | 60.6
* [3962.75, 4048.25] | 54.7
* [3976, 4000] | 57.6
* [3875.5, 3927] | 43.1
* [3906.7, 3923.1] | 47.8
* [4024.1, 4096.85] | 62.2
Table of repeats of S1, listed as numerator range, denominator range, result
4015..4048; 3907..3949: 1.71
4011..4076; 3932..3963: 1.74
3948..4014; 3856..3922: 1.17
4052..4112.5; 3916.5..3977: 1.96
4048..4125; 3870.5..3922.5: 1.49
